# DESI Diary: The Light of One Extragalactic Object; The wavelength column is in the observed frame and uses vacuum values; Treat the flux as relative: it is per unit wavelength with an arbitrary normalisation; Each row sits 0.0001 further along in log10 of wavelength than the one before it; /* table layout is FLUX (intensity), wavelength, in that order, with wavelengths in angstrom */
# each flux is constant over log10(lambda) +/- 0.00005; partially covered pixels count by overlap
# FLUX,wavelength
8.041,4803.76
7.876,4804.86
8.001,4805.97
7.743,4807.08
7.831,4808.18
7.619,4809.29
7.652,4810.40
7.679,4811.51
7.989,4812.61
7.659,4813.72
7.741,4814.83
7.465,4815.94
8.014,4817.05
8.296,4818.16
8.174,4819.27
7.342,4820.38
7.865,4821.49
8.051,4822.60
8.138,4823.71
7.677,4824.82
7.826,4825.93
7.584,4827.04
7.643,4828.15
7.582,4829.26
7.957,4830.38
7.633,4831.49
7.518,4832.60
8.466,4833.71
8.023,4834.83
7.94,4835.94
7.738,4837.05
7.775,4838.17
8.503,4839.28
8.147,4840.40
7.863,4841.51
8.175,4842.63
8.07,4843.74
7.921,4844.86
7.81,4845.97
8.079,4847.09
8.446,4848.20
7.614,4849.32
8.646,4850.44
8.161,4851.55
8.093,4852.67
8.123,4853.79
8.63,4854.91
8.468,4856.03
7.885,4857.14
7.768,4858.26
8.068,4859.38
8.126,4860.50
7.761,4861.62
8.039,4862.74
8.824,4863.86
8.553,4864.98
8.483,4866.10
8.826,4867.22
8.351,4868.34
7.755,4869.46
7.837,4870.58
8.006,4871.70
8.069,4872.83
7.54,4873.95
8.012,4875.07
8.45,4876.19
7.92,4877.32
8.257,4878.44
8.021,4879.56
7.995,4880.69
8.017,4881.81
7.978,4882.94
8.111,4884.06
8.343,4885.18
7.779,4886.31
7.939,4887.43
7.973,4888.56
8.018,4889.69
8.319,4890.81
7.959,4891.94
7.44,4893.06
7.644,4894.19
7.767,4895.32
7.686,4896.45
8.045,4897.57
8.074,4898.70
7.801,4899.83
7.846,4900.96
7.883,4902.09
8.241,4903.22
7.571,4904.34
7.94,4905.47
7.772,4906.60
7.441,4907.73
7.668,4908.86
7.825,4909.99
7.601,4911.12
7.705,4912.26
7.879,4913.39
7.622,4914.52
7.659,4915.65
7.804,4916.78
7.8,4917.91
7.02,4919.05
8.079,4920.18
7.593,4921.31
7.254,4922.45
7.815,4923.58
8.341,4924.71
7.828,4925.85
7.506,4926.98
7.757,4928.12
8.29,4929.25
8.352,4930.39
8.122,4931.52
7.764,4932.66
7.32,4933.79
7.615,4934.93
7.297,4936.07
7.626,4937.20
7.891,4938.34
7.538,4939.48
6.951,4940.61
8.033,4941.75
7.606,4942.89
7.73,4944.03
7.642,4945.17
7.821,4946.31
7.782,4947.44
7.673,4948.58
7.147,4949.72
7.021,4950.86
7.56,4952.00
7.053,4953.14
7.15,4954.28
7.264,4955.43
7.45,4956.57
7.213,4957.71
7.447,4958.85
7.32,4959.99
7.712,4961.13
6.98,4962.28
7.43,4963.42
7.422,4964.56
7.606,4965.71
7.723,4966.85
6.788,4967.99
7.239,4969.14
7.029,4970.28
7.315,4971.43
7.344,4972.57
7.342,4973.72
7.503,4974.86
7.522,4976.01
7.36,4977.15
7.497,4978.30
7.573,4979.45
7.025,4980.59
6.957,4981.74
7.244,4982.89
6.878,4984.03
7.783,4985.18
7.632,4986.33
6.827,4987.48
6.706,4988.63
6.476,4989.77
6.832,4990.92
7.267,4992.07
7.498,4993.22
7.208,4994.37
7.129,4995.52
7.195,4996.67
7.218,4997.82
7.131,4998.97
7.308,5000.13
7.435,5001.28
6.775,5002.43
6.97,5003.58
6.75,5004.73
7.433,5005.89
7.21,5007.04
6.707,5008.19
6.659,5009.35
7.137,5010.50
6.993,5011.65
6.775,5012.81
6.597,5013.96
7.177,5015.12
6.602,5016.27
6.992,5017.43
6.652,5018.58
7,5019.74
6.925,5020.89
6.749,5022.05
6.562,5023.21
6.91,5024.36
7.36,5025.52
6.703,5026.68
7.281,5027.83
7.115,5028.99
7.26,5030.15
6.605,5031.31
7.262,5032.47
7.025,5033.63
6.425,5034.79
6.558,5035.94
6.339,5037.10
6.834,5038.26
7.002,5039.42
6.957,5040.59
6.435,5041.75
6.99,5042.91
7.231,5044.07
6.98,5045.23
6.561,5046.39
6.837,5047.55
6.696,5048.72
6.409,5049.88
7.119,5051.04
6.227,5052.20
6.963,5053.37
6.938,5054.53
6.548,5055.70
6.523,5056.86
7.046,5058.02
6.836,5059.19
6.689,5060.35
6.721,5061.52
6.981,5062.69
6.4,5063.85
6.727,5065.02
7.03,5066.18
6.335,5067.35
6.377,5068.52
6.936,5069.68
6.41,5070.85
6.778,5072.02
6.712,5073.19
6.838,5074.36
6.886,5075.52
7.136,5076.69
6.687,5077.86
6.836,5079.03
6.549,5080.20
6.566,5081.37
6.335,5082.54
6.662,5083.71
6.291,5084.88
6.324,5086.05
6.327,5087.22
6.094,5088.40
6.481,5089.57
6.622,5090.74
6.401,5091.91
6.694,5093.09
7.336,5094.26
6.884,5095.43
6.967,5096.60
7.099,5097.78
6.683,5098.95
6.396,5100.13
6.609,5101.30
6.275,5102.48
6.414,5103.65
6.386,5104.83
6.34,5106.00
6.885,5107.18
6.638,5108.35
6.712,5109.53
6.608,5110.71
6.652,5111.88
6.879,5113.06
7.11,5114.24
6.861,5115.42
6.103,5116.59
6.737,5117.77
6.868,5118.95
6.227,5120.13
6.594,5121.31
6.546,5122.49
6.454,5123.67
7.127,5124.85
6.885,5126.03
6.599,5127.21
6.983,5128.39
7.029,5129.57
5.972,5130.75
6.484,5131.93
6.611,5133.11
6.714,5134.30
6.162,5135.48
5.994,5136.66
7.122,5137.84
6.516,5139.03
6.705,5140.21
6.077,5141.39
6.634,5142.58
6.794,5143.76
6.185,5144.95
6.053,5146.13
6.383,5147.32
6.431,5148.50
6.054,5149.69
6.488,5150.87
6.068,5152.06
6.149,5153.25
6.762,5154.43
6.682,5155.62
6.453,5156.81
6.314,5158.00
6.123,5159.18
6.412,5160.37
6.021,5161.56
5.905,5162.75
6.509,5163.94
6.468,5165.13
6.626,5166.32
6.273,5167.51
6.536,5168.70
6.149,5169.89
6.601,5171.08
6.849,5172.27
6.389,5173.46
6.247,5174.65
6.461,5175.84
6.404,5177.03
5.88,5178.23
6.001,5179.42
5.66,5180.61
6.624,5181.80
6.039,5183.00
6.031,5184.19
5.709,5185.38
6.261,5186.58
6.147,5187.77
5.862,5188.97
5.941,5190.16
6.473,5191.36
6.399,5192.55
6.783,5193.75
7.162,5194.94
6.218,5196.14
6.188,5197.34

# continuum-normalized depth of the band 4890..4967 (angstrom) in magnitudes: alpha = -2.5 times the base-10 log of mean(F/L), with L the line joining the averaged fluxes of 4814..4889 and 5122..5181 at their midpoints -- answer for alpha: -0.01 mag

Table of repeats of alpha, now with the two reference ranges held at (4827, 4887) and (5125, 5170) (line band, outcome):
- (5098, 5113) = 0.02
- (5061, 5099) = 0.02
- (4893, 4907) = 0.00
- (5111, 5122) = -0.01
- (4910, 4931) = -0.01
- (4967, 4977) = 0.02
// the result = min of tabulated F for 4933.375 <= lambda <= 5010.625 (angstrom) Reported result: 6.476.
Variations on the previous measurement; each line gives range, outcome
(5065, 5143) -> 5.972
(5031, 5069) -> 6.227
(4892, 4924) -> 7.02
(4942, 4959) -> 7.021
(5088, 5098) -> 6.094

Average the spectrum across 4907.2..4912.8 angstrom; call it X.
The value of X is 7.64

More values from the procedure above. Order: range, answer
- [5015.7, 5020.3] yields 6.81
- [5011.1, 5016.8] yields 6.83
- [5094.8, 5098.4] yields 6.99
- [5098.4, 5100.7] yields 6.52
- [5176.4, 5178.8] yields 6.13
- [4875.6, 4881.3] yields 8.13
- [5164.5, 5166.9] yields 6.54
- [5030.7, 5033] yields 6.92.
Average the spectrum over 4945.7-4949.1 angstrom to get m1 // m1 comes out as 7.77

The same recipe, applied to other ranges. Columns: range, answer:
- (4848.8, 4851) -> 8.15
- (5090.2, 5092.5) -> 6.51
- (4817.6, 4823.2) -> 7.95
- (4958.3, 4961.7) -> 7.5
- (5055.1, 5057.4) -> 6.53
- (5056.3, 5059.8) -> 6.81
